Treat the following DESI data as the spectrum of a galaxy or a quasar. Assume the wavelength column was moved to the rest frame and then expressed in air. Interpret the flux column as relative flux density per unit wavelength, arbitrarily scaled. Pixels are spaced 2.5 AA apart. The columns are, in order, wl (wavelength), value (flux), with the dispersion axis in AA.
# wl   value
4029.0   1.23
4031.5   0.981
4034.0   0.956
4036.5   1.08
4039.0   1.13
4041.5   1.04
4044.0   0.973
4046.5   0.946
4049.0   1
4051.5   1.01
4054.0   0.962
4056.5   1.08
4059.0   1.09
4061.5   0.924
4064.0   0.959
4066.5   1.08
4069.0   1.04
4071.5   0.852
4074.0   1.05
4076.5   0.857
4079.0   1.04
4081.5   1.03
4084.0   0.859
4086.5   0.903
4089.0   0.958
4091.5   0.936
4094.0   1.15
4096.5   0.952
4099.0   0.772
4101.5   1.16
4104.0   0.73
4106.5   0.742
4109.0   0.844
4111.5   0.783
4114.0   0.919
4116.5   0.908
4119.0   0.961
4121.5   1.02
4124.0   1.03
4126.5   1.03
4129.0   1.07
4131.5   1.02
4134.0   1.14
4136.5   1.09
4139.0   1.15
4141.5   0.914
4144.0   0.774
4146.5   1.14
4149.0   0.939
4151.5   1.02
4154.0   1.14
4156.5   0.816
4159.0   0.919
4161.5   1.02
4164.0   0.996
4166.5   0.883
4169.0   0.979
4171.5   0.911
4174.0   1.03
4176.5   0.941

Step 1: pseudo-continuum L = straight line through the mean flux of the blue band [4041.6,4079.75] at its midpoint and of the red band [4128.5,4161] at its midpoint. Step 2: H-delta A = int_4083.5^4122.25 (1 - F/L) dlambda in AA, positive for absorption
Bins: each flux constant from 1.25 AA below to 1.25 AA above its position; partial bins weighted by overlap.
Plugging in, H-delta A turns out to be 3.4 AA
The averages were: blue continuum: 0.992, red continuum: 1.01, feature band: 0.912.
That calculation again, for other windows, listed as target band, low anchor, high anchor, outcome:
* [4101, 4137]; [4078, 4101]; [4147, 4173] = 0.3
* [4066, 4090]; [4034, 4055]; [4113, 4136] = 1.2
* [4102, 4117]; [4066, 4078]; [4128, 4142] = 2.9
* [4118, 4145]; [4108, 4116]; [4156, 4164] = -4.0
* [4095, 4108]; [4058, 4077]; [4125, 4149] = 1.7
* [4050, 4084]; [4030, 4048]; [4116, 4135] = 0.9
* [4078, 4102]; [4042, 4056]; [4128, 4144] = 1.0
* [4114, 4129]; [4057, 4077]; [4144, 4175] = -0.2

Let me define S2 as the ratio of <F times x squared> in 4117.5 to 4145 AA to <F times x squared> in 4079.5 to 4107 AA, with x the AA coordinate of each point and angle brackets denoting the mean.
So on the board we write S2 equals 1.1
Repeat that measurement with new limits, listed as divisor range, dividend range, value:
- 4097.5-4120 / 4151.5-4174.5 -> 1.14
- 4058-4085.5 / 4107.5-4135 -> 1.02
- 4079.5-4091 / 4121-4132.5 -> 1.12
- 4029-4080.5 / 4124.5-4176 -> 1.04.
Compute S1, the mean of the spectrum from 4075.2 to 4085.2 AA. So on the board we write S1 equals 0.947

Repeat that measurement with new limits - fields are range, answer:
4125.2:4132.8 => 1.04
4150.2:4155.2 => 1.08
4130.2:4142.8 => 1.06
